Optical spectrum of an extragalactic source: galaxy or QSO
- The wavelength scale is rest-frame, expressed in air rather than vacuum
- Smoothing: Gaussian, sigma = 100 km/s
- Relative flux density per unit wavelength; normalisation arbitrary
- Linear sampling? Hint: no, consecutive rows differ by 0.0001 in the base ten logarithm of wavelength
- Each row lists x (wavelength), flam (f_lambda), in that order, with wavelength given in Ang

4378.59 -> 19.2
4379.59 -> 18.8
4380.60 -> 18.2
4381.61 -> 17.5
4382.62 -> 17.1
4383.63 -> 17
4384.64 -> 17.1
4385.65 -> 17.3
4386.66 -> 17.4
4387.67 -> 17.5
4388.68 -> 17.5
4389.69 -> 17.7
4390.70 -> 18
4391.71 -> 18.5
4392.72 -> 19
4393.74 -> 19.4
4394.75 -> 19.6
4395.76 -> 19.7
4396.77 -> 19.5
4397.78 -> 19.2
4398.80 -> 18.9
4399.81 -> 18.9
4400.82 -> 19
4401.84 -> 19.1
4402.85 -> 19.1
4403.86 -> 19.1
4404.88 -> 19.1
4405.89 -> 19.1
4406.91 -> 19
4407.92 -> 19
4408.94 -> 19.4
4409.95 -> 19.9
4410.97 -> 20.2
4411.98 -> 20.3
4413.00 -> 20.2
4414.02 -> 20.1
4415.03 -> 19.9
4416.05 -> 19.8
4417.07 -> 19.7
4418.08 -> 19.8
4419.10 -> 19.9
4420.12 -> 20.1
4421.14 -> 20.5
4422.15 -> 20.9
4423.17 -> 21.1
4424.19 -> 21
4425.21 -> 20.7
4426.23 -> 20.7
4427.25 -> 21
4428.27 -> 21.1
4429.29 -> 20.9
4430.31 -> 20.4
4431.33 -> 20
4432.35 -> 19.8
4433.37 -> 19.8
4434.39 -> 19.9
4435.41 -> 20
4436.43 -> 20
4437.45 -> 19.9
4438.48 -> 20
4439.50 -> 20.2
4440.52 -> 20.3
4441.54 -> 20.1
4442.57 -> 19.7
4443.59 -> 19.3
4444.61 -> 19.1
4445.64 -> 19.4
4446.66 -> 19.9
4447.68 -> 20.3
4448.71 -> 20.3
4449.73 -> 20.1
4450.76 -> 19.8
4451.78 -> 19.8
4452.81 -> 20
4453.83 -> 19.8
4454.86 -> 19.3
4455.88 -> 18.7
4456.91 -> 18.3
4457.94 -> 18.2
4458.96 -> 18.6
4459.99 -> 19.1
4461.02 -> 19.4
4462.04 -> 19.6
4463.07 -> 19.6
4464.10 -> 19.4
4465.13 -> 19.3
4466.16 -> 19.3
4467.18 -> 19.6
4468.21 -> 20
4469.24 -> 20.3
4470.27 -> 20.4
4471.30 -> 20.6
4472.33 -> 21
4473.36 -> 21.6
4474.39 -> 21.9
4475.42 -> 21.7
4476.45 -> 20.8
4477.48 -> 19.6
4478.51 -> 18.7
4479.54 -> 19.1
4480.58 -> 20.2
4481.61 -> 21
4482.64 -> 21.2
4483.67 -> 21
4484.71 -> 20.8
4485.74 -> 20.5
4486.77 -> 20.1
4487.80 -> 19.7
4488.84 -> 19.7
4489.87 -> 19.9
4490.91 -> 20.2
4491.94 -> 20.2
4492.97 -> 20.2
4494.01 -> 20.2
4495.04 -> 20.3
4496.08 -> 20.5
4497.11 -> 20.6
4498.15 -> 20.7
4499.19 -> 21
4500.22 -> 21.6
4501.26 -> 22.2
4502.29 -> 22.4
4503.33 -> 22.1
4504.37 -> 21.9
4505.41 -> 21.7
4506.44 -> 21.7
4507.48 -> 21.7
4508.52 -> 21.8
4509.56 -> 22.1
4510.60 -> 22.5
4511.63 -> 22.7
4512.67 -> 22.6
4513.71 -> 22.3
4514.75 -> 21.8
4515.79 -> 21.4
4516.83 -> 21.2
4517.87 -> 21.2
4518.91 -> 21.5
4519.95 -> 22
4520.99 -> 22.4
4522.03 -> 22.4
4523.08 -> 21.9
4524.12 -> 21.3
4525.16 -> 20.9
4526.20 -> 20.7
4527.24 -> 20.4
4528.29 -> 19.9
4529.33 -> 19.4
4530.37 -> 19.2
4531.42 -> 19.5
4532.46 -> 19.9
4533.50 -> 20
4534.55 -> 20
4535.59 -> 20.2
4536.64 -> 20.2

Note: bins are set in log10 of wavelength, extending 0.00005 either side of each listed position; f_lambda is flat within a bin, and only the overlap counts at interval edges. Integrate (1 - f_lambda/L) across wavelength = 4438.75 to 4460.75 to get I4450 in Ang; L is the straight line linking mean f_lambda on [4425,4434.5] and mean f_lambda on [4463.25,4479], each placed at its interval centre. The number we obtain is 0.89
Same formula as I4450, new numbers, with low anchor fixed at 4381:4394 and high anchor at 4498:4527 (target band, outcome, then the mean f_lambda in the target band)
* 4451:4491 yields 1.0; 19.9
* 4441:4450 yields -0.1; 19.8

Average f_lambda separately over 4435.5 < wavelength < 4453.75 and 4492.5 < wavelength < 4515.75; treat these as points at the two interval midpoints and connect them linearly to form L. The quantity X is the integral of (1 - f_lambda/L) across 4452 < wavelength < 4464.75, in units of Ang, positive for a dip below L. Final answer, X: 0.7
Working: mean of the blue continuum 19.9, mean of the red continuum 21.6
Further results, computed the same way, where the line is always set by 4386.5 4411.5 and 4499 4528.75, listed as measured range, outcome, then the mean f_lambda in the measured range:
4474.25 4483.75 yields 0.2 Ang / 20.4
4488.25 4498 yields 0.5 Ang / 20.2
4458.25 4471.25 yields 0.6 Ang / 19.6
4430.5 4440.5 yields -0.1 Ang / 20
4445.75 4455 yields 0.1 Ang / 19.9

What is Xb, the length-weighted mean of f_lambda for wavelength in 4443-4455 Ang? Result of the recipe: 19.8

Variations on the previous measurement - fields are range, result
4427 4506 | 20.2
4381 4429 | 19.3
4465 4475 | 20.5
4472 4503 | 20.6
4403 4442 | 20.1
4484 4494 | 20.2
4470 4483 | 20.6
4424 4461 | 19.9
